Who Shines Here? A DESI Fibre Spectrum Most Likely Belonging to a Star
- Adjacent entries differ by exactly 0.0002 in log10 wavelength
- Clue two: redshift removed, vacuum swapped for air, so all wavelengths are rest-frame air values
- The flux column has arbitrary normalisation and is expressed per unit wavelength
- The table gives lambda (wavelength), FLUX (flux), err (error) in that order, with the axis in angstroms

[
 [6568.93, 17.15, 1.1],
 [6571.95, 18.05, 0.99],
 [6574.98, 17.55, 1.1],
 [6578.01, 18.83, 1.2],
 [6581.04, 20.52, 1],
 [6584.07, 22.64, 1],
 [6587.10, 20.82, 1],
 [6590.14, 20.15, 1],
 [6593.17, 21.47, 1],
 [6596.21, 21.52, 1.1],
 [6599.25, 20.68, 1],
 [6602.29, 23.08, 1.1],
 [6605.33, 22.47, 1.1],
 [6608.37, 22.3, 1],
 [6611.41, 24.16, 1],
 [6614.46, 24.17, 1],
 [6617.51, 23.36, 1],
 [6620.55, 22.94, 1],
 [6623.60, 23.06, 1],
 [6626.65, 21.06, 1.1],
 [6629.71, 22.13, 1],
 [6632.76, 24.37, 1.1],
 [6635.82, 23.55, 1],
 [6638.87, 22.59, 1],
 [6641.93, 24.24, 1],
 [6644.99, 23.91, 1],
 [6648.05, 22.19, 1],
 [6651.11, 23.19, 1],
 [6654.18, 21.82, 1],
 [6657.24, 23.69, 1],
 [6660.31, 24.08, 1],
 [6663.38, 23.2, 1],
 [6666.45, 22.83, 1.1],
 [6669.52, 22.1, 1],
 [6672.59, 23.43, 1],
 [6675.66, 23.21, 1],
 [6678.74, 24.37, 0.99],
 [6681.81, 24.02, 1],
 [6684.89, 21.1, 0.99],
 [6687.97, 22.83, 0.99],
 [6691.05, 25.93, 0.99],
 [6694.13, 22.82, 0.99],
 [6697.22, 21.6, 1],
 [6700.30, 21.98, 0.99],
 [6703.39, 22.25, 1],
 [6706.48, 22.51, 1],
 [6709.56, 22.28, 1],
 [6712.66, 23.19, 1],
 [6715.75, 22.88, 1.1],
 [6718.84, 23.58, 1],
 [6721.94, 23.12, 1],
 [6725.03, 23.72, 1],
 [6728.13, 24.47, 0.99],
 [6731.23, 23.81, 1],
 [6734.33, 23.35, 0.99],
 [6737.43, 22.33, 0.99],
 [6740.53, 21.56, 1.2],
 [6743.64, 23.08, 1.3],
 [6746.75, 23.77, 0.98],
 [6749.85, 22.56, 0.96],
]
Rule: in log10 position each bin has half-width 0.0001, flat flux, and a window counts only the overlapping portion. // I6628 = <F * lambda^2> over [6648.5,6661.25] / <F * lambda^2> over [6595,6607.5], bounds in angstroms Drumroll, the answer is 1.07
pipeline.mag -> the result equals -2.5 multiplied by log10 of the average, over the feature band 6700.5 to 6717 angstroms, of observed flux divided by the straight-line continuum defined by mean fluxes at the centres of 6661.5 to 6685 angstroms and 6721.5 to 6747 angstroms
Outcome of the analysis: 0.03 mag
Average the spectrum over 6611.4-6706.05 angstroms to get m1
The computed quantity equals 23.1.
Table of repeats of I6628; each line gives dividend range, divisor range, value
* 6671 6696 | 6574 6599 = 1.18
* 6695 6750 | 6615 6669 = 1.02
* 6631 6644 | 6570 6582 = 1.30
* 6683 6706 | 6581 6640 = 1.04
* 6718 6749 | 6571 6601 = 1.20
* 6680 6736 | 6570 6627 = 1.11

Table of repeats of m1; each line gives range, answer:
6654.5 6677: 23.1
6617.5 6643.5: 23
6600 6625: 23.1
